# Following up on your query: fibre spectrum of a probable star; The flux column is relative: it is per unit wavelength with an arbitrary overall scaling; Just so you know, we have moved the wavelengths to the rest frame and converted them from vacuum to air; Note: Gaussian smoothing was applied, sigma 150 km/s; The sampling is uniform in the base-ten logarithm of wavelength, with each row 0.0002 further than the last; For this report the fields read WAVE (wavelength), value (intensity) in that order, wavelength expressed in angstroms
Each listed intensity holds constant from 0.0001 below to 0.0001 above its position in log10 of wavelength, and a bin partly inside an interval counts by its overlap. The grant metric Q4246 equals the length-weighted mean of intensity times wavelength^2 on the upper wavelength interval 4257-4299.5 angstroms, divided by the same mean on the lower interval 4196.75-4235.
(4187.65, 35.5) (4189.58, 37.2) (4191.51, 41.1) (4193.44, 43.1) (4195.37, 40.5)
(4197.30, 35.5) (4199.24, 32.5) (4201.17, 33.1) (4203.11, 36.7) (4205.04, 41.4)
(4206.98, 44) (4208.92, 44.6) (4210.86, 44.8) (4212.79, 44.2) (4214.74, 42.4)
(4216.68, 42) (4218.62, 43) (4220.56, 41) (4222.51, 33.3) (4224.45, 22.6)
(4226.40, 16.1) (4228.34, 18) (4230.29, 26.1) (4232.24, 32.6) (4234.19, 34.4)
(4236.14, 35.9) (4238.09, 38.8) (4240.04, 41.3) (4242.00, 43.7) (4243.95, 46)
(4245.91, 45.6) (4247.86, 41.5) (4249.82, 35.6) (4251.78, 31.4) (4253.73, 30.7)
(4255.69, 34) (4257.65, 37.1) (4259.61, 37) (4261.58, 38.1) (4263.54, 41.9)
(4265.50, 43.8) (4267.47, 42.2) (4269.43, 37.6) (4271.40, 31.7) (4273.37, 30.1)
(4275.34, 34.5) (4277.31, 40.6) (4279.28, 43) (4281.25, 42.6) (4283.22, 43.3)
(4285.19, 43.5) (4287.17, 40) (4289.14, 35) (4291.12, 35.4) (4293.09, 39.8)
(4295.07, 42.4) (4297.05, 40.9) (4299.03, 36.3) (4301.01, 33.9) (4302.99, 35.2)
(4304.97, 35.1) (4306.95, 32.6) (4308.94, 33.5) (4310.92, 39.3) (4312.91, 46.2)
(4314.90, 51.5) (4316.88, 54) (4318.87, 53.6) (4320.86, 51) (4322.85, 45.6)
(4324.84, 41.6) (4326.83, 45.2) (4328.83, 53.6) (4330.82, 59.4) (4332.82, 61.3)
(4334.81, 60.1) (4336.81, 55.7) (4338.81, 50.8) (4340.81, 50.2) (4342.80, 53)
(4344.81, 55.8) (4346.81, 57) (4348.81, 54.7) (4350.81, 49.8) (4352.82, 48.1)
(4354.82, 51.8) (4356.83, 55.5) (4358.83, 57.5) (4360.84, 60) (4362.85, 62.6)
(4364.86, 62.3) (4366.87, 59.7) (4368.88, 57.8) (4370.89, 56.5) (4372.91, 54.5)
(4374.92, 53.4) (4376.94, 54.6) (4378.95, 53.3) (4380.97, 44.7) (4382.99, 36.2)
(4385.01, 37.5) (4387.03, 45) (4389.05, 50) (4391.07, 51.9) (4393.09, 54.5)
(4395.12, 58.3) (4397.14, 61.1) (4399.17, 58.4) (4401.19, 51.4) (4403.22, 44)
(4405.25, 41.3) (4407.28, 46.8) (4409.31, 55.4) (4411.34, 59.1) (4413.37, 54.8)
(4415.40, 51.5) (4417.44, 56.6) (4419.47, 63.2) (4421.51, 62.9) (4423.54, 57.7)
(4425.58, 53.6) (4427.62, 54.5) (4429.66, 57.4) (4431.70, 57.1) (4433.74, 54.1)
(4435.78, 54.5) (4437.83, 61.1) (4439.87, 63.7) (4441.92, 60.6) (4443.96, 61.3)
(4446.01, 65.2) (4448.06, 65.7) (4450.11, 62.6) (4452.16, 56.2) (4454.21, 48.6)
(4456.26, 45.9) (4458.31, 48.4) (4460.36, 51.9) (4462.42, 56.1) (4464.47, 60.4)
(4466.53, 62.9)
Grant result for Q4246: 1.1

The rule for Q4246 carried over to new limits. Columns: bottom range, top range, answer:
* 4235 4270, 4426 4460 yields 1.60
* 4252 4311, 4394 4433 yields 1.55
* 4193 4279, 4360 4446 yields 1.60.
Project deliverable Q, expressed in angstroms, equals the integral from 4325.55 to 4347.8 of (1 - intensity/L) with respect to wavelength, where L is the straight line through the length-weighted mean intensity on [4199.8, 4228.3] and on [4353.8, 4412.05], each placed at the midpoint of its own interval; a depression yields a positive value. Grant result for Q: -2.8 angstroms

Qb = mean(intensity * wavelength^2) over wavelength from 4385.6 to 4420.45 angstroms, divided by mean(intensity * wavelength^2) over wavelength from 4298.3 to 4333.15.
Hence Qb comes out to 1.23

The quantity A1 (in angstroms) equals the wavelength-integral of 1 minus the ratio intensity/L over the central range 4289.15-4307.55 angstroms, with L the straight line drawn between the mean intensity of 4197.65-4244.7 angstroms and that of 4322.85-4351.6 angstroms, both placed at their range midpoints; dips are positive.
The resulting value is 4.15 angstroms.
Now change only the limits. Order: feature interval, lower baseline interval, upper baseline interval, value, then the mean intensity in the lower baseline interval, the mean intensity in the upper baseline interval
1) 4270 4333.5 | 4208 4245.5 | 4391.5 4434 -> 2.78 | 36.5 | 54.9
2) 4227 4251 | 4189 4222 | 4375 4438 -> 3.52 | 40.4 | 52.9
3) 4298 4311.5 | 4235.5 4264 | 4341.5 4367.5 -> 3.58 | 38.5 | 55.9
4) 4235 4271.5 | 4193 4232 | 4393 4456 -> 1.08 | 36.1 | 56.5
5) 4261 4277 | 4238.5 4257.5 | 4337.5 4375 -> 1.65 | 38.8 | 55.4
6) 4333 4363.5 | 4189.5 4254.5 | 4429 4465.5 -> -4.12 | 37.1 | 57.3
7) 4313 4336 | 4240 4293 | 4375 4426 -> -3.94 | 38.8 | 52.2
